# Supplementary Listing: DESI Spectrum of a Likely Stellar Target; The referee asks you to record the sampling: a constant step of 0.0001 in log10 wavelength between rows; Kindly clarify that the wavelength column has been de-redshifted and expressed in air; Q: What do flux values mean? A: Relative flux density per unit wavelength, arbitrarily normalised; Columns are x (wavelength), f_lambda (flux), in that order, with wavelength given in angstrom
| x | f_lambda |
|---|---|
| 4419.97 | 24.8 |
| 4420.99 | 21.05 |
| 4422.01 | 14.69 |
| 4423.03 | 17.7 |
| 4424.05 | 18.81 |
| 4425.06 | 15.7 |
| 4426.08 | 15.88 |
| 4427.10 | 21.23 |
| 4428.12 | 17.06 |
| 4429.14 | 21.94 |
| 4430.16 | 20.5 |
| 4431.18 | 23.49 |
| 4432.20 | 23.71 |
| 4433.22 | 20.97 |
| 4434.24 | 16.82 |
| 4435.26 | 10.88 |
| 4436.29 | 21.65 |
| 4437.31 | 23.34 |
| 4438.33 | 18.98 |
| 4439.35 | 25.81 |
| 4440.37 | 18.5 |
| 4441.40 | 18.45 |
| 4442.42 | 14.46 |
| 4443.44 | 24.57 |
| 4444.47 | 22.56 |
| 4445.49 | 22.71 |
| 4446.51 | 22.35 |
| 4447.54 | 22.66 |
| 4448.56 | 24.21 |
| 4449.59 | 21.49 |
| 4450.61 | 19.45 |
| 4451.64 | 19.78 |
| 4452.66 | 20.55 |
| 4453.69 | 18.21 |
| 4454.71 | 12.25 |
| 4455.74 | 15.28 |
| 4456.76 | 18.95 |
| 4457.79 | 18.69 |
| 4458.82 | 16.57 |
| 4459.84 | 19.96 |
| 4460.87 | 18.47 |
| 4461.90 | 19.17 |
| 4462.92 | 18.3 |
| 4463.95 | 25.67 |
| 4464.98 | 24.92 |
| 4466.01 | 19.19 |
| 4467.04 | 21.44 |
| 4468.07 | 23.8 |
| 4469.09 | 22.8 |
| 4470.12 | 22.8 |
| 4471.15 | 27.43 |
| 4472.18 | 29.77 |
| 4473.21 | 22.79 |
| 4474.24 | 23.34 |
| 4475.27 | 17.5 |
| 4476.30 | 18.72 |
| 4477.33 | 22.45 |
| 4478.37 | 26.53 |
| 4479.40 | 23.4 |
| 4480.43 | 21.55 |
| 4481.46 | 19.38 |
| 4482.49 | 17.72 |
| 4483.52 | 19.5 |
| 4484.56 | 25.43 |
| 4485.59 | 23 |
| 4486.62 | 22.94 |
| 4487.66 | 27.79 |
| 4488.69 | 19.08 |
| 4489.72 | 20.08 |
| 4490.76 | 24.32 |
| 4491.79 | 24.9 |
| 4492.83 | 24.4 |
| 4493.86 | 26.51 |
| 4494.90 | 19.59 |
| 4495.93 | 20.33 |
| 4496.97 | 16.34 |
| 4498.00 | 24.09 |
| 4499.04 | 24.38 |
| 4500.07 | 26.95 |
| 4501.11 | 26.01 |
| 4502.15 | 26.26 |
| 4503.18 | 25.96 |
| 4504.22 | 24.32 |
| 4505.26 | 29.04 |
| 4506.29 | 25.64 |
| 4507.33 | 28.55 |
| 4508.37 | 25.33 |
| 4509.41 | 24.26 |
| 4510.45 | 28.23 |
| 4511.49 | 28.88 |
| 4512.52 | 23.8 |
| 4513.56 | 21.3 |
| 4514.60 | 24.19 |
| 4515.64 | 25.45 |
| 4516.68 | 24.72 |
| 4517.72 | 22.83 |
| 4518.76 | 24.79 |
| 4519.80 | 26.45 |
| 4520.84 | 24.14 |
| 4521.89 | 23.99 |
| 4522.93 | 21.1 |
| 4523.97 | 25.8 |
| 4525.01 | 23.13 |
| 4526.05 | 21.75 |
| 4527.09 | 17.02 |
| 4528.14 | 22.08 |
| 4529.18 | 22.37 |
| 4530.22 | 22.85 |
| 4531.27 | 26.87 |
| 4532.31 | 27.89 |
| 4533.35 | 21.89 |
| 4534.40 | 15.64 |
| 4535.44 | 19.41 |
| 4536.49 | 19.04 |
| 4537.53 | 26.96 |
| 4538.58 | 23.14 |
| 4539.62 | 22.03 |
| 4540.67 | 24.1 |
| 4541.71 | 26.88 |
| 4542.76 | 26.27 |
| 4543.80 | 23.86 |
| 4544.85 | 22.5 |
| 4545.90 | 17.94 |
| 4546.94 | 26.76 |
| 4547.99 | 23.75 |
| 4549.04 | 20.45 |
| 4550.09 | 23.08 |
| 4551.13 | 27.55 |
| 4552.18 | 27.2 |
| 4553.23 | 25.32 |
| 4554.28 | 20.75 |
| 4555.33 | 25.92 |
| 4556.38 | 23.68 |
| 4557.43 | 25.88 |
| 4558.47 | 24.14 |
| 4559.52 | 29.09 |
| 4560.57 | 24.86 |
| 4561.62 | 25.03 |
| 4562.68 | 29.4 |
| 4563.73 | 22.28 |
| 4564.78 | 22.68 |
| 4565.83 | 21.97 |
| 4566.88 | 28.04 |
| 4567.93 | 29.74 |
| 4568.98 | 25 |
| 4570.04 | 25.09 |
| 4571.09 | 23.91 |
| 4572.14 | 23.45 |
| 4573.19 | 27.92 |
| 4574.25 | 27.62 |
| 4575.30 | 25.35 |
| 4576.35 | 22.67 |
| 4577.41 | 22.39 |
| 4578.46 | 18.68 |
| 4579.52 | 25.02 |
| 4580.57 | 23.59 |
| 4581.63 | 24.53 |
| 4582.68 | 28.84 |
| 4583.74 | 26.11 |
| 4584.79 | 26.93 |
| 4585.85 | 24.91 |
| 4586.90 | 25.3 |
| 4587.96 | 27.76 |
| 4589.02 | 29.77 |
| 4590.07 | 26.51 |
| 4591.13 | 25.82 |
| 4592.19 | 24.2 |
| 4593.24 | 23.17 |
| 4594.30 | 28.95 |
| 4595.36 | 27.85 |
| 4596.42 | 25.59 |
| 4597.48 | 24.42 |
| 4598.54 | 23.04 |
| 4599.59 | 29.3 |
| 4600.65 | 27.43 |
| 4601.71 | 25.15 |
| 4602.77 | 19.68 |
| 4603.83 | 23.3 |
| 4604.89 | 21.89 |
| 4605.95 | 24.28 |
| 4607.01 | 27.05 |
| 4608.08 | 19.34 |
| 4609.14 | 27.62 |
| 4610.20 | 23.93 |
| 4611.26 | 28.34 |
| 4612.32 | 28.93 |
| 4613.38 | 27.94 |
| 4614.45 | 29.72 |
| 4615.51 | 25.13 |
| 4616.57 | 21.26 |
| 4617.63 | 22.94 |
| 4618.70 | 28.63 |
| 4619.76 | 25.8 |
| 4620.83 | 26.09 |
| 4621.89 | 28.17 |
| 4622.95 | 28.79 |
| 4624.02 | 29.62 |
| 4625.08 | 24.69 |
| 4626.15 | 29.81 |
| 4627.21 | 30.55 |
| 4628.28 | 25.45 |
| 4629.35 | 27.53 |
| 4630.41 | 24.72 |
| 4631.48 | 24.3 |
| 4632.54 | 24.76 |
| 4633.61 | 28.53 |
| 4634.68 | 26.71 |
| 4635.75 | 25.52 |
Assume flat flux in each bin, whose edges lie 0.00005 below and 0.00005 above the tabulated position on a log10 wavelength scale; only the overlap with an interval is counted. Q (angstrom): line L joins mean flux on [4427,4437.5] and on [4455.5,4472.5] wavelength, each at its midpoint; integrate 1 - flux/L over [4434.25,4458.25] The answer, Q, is 1.0 angstrom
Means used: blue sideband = 20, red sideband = 21.4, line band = 19.8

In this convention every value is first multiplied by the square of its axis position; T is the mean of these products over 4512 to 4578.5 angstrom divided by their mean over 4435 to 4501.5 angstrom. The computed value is 1.15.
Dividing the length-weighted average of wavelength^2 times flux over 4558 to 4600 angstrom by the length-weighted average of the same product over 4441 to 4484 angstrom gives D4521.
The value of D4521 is 1.28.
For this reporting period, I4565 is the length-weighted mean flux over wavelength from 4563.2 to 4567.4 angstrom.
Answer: 23.8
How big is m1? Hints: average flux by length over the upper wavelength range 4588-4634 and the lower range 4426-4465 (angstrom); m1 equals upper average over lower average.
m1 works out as 1.30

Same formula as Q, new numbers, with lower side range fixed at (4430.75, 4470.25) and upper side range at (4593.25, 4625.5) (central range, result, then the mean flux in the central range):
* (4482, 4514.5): -3.0 angstrom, 24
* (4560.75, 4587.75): -0.6 angstrom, 25.1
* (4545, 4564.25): -0.5 angstrom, 24.6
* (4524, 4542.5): 0.4 angstrom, 22.7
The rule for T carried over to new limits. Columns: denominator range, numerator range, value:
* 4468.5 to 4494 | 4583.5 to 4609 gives 1.16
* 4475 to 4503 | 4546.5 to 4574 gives 1.14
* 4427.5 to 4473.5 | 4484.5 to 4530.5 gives 1.19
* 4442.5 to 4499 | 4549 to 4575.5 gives 1.22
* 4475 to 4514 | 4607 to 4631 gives 1.19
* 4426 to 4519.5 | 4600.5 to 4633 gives 1.24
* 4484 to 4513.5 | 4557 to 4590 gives 1.07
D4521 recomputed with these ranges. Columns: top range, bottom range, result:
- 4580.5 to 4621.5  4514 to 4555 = 1.13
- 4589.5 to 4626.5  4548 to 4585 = 1.05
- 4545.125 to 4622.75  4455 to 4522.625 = 1.14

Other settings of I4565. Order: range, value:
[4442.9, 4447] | 23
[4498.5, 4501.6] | 25.8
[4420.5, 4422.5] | 17.9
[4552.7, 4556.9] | 23.9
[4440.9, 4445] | 20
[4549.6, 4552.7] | 26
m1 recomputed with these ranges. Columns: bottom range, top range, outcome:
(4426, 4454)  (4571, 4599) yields 1.24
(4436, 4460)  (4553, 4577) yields 1.26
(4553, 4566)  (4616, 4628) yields 1.09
